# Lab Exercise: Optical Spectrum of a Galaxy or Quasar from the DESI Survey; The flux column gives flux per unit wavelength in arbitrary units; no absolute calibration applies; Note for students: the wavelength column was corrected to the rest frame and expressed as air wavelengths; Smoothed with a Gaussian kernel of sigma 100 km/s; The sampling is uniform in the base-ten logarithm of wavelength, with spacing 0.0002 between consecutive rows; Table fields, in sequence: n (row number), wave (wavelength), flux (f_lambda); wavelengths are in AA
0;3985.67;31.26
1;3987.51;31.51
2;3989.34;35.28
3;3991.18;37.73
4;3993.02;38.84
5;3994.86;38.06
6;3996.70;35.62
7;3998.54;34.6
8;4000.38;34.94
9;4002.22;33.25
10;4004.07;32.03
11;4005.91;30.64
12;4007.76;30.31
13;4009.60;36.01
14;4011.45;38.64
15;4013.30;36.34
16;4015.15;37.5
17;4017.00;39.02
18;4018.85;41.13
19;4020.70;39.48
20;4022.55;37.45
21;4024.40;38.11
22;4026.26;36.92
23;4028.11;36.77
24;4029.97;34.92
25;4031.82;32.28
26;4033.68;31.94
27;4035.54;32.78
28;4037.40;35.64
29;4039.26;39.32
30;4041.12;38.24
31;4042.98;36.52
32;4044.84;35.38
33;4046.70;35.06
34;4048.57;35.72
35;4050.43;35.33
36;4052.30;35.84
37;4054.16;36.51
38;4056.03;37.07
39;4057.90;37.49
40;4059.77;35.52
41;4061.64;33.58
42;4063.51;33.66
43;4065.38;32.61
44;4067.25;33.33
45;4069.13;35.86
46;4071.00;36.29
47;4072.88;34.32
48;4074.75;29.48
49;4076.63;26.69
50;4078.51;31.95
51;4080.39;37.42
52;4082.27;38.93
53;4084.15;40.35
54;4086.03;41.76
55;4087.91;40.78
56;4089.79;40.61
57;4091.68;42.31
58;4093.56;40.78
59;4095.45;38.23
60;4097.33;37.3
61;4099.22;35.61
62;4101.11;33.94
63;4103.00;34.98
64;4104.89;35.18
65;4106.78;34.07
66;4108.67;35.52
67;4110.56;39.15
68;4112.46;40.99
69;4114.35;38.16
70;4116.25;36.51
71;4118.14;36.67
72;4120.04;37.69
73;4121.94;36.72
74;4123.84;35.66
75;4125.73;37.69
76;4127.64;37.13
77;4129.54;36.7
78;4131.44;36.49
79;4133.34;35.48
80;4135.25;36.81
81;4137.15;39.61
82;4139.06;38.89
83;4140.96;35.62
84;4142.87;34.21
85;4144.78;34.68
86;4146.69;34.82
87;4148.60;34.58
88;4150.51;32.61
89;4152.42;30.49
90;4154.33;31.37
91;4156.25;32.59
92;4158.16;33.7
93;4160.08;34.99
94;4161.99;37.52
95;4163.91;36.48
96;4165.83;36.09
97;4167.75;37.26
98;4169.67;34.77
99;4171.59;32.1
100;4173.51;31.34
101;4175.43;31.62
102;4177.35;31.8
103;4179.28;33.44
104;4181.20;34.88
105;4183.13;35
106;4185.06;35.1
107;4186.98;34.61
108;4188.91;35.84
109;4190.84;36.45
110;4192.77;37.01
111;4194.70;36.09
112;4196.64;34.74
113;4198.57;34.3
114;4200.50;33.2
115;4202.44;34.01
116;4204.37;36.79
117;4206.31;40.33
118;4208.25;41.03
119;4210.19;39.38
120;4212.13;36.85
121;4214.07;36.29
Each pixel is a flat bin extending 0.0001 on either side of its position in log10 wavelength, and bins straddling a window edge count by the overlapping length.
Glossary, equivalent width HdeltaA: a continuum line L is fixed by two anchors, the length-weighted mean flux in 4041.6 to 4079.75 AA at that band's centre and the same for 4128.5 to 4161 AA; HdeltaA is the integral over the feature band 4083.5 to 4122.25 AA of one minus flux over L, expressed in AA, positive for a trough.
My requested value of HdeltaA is -3.65 AA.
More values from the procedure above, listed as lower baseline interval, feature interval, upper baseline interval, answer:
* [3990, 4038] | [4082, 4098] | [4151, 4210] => -2.2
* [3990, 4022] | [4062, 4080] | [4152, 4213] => 1.5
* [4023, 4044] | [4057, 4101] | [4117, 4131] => 0.1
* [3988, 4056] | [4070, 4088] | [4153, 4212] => 0.0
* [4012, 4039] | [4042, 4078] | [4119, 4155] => 1.8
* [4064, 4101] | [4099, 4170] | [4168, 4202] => -0.9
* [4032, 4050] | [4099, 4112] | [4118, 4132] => 0.3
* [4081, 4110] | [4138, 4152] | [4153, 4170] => 0.3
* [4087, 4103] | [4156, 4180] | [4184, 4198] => 1.4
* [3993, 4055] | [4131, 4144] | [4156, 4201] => -0.6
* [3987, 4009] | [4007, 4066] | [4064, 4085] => -2.9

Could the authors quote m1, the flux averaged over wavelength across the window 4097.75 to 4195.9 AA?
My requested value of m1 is 35.4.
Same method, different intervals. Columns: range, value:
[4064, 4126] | 36.6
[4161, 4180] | 34.3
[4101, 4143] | 36.8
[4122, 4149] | 36.4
